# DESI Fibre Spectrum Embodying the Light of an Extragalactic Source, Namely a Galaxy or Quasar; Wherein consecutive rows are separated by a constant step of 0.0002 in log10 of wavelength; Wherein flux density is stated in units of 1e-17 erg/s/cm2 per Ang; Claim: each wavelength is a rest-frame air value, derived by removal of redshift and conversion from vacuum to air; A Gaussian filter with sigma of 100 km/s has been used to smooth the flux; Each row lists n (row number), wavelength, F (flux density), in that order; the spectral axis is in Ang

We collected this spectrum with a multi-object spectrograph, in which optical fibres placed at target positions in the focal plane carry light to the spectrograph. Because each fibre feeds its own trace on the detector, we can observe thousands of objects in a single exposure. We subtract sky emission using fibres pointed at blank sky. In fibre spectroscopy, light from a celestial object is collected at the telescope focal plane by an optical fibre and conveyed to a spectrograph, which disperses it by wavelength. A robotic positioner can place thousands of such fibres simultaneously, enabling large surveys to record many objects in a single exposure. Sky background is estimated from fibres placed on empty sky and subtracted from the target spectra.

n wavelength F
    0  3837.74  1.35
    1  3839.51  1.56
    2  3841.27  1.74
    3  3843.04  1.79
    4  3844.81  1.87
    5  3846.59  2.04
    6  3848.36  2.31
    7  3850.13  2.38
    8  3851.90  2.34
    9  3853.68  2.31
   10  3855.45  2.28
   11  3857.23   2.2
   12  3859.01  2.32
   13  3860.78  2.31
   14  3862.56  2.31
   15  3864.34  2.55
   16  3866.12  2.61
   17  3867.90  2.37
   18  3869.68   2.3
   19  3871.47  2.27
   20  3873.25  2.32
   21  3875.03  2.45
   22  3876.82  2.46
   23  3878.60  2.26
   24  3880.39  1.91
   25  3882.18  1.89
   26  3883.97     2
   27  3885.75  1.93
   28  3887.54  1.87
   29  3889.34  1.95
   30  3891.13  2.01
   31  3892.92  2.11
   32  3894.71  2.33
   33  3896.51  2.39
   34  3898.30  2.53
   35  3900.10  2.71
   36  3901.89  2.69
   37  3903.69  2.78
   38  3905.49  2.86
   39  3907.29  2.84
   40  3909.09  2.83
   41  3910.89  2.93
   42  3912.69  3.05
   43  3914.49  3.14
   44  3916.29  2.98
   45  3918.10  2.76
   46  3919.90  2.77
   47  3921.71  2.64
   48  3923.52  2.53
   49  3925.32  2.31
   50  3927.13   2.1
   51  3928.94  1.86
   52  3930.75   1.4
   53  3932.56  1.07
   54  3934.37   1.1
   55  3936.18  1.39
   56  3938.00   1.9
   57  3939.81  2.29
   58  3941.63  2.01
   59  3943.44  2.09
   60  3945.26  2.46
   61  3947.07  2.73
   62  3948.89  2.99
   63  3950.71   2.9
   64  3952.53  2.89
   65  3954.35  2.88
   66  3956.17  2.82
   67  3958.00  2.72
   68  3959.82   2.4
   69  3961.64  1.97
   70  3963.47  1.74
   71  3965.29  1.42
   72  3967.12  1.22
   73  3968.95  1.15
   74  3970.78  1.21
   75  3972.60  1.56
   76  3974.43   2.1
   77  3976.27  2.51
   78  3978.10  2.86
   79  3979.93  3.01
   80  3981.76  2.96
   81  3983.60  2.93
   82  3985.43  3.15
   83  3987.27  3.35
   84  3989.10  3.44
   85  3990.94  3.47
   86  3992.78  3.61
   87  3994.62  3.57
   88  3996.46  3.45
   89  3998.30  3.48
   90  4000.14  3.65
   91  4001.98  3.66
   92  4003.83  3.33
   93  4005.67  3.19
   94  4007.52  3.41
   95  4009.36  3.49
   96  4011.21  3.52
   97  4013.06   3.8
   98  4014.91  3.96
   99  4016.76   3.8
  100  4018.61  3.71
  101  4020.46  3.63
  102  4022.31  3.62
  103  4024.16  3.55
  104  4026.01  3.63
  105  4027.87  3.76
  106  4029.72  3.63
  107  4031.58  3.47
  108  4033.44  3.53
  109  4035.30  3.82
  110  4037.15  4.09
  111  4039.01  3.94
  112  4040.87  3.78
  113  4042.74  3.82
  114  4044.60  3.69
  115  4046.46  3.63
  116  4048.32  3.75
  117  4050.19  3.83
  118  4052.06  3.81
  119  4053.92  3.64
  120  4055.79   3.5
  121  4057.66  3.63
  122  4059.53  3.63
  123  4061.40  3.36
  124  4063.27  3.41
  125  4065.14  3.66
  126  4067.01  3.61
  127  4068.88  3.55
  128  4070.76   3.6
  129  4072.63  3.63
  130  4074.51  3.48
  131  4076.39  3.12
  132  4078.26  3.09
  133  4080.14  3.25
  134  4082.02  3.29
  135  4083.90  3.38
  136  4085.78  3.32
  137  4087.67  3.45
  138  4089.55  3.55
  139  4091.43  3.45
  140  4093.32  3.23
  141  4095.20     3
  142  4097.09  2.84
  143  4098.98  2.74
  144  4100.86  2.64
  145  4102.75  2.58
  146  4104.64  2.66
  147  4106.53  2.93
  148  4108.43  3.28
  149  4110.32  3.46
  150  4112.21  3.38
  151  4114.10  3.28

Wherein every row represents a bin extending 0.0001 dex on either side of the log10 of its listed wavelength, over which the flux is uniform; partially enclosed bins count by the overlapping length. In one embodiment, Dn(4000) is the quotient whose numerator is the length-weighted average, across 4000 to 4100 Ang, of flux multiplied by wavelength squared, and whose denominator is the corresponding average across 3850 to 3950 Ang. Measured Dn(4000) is 1.64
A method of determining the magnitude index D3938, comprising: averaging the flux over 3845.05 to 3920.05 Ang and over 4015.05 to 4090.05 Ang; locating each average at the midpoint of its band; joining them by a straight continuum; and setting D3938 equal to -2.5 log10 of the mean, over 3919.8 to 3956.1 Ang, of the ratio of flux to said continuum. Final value 0.25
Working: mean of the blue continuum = 2.41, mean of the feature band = 2.22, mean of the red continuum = 3.59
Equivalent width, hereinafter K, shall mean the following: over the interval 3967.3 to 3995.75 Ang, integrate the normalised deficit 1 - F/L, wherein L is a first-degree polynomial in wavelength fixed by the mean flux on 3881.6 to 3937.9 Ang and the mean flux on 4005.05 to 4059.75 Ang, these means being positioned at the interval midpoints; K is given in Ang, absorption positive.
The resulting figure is 4.0 Ang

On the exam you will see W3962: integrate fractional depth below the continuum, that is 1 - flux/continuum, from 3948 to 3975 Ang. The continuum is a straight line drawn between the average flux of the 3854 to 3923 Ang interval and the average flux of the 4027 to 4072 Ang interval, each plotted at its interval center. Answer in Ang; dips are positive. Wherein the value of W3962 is 7.7 Ang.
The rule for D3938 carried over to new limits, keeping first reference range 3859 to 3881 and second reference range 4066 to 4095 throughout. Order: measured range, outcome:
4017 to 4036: -0.17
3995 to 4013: -0.16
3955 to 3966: 0.25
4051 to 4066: -0.10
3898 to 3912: -0.11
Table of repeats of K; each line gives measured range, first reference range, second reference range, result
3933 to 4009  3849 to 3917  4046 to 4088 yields 8.9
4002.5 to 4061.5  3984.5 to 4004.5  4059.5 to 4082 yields -3.5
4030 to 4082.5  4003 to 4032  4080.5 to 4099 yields -2.8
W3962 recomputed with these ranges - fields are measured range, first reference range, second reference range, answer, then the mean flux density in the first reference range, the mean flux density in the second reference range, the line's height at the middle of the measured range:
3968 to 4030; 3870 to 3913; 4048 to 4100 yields -4.2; 2.38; 3.42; 2.99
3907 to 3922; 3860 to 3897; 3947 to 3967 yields -3.7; 2.22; 2.43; 2.32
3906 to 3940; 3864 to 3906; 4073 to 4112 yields 1.9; 2.31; 3.15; 2.46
